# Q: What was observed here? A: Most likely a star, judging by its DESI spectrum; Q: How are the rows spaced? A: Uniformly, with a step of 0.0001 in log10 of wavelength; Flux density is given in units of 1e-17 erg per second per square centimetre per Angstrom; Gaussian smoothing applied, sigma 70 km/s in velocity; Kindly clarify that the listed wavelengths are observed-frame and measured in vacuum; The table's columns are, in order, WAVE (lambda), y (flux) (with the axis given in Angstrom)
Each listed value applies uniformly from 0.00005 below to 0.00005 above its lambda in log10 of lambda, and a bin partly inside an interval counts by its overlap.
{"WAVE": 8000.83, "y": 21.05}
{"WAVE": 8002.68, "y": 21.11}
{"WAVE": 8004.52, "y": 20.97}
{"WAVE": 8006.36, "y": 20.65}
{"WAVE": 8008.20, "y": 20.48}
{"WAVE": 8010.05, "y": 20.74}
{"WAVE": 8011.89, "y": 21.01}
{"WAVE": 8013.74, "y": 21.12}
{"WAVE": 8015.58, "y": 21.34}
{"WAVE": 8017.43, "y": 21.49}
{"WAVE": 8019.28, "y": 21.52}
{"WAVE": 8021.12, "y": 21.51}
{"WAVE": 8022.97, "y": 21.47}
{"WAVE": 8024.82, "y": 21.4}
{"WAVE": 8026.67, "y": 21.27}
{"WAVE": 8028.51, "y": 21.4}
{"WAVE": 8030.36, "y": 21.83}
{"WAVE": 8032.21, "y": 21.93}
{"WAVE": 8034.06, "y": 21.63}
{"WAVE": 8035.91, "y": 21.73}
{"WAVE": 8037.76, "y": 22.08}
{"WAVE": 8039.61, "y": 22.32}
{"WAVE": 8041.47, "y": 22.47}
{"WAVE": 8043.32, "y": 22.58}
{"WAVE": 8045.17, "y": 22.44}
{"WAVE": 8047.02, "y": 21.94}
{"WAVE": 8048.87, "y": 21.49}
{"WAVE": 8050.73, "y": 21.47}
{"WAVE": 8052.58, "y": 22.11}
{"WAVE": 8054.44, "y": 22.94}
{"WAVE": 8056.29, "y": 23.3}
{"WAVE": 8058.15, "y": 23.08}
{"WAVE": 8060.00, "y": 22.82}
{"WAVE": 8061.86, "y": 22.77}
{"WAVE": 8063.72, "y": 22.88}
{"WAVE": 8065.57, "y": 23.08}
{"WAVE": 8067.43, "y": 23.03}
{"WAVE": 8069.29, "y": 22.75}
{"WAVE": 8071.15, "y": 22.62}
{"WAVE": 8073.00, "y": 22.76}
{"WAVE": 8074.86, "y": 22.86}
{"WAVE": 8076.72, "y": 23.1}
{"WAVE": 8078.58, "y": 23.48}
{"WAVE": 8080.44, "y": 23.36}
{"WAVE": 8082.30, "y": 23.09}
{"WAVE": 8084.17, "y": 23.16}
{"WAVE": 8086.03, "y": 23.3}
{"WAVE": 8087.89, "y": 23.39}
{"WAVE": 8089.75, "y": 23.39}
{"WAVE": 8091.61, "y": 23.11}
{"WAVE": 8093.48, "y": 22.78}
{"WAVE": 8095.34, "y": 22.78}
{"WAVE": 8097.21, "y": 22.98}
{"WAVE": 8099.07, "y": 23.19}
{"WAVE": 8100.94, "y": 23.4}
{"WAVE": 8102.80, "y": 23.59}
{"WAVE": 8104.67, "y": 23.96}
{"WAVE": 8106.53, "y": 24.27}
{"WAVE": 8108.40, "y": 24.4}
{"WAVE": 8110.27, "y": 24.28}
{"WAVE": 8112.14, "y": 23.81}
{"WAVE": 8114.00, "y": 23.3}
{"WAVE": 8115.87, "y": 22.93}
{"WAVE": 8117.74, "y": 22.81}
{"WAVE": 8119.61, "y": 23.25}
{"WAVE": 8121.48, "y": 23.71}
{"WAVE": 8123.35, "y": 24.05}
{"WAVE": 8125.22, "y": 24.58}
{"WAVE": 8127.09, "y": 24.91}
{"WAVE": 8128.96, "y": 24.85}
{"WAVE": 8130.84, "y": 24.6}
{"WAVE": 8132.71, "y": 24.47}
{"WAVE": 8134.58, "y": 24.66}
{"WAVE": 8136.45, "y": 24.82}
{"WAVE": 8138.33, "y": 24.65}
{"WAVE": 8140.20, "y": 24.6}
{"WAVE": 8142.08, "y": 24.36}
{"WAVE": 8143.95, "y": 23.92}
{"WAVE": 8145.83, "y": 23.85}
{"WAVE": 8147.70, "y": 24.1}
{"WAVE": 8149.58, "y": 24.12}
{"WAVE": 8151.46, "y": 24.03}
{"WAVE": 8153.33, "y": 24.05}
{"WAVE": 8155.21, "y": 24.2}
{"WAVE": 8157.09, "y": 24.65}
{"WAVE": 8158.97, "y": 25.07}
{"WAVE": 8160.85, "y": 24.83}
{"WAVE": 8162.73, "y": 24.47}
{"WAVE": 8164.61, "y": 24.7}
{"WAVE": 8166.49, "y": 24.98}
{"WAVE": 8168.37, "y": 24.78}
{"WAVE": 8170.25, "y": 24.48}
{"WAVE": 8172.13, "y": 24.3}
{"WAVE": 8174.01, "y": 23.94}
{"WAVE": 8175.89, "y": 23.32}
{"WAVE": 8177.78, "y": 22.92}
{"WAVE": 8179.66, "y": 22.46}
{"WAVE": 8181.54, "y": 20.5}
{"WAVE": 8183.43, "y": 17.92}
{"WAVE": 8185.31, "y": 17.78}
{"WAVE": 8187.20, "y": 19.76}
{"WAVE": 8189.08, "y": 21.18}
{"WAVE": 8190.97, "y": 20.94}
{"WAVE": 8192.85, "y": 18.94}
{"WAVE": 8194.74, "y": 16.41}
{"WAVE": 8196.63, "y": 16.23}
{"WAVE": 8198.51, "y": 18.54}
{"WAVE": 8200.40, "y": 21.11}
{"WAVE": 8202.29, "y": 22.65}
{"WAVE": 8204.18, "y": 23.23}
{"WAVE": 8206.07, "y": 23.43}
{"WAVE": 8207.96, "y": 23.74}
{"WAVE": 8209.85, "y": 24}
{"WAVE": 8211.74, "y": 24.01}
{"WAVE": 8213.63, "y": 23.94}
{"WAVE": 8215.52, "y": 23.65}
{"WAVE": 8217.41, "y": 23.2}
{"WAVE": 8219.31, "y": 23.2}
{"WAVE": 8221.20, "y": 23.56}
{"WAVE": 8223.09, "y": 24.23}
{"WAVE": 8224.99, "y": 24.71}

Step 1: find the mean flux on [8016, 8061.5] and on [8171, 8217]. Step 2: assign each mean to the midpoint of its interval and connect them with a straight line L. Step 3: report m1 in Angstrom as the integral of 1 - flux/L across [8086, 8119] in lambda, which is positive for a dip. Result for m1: -2.47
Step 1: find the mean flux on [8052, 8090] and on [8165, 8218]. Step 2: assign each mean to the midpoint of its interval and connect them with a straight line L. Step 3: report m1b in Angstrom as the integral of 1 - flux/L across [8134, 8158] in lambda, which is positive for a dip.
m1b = -2.1 Angstrom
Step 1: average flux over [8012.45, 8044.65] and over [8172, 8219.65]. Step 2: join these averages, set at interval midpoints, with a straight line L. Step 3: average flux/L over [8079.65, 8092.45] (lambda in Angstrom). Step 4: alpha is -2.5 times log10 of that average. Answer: -0.08 mag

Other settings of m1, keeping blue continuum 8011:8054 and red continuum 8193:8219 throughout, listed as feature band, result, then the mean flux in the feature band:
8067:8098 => -1.86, 23.1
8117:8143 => -3.05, 24.3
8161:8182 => -1.97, 23.8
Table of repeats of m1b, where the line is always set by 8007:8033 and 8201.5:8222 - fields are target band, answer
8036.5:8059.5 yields -0.8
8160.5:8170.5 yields -0.8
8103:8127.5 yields -1.6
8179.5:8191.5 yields 1.7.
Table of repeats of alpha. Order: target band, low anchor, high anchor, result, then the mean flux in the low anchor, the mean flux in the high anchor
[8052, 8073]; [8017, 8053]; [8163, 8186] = -0.04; 21.8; 22.8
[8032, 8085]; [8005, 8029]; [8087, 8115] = -0.01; 21.2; 23.5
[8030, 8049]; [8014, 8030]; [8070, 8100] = -0.01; 21.4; 23.1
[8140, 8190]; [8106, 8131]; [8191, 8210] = -0.06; 24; 20.7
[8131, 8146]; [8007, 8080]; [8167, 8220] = -0.12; 22.1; 21.8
